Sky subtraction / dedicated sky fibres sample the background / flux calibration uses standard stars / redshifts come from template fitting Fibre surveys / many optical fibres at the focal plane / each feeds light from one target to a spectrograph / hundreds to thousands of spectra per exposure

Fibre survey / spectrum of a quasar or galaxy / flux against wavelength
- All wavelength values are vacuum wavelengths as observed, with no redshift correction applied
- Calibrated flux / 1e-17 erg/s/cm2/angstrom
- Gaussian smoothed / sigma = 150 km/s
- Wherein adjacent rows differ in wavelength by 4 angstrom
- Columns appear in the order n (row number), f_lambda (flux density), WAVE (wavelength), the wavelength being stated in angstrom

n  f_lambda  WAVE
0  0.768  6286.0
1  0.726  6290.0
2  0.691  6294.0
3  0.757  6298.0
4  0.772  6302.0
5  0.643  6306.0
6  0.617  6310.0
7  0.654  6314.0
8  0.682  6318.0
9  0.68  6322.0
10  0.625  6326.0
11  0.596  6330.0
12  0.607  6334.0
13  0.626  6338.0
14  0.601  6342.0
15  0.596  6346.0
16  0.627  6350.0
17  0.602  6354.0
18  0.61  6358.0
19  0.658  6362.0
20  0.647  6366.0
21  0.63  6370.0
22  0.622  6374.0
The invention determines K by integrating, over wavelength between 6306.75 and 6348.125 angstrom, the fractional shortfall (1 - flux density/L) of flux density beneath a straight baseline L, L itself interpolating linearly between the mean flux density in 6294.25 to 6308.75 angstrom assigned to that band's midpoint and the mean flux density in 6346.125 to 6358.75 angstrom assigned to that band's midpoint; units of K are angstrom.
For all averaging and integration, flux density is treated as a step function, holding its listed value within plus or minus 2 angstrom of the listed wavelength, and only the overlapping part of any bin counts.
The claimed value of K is 2.0 angstrom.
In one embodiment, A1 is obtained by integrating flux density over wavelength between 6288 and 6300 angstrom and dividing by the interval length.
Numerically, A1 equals 0.725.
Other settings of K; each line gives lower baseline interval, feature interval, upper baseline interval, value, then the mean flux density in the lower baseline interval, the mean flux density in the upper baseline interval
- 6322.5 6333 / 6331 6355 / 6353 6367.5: 0.59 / 0.62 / 0.631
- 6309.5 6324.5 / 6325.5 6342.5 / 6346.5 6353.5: 0.71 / 0.661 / 0.615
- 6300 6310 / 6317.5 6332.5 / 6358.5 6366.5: 0.75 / 0.689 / 0.646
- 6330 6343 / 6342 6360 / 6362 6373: 0.47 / 0.61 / 0.641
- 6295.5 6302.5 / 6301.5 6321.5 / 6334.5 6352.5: 1.39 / 0.758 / 0.612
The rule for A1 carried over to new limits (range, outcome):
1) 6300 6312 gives 0.677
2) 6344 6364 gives 0.619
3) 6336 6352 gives 0.613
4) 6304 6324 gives 0.655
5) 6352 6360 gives 0.606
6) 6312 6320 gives 0.668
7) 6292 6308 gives 0.716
